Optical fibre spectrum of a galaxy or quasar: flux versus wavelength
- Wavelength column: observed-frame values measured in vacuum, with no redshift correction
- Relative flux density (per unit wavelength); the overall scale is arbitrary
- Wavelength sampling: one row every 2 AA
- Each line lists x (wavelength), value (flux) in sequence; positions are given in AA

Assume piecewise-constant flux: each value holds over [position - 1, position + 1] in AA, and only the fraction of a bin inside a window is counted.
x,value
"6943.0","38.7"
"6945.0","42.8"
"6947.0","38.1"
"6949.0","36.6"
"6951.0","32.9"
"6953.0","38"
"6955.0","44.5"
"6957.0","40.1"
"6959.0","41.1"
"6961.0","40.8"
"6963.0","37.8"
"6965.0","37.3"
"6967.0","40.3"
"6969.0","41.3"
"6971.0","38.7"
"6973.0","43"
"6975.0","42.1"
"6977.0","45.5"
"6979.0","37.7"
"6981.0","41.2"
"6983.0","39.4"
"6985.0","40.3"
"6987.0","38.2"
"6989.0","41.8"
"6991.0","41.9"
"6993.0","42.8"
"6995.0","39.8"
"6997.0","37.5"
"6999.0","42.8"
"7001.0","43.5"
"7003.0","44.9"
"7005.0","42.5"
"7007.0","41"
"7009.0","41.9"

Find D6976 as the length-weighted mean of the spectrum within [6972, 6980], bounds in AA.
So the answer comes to 42.1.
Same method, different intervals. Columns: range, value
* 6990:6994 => 42.3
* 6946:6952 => 35.9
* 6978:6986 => 39.6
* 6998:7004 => 43.7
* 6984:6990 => 40.1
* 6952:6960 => 40.9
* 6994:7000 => 40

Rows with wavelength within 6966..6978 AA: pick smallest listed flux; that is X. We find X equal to 38.7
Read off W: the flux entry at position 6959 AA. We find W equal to 41.1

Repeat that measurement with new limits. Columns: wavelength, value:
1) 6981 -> 41.2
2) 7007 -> 41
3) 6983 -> 39.4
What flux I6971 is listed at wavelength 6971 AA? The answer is 38.7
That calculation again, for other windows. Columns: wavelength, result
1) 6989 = 41.8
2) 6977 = 45.5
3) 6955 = 44.5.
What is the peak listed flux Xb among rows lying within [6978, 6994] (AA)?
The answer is 42.8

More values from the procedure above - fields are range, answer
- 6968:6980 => 45.5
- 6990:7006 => 44.9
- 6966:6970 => 41.3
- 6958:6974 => 43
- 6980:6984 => 41.2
